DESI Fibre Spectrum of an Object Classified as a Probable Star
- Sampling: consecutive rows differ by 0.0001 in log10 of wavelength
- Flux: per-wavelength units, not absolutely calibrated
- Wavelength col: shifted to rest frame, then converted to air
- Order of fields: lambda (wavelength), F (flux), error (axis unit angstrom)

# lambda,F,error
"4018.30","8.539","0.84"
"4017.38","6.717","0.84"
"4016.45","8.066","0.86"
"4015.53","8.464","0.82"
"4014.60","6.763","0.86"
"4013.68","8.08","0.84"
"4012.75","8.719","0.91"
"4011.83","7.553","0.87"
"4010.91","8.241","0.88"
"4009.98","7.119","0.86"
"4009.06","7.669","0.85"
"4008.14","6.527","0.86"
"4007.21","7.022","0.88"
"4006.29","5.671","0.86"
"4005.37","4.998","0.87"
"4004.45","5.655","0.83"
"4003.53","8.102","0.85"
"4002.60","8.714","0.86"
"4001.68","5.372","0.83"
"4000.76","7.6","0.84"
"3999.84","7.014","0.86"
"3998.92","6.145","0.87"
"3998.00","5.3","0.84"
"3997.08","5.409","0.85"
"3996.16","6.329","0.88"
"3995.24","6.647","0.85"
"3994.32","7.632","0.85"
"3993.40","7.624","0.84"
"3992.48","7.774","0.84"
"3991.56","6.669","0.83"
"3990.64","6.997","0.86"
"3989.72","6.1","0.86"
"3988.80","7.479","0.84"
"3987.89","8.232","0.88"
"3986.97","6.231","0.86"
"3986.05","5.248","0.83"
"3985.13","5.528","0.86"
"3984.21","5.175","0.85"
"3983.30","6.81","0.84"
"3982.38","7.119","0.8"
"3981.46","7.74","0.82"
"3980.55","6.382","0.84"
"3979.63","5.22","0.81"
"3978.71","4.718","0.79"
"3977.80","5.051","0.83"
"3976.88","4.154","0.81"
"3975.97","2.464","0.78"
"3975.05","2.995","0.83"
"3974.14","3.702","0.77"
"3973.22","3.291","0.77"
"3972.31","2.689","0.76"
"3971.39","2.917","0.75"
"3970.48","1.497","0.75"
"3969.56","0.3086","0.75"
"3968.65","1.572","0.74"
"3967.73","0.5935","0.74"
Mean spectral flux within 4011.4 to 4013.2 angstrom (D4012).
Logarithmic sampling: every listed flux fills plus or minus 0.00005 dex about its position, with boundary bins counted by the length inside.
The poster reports 8.16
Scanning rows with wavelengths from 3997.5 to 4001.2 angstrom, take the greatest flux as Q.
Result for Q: 7.6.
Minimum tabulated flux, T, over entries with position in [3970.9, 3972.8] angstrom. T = 2.689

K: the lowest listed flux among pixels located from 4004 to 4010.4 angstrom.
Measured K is 4.998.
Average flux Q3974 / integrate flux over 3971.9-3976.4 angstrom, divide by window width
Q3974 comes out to 3.04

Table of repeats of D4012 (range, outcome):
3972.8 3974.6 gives 3.5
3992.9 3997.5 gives 6.75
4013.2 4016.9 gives 7.84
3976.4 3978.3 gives 4.59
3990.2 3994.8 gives 7.33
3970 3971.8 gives 2.17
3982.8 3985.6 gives 5.85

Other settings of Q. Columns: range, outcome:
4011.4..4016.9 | 8.719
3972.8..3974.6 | 3.702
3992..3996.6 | 7.774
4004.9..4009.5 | 7.669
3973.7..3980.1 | 5.22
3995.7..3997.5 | 6.329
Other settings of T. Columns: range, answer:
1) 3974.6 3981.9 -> 2.464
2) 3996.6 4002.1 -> 5.3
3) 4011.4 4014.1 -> 7.553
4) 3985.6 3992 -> 5.248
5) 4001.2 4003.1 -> 5.372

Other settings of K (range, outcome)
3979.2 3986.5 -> 5.175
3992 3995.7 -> 6.647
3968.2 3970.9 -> 0.3086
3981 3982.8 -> 7.119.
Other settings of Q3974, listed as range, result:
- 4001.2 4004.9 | 6.96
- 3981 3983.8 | 7.21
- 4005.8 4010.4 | 6.79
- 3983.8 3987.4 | 5.53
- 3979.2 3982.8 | 6.62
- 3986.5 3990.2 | 7.01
